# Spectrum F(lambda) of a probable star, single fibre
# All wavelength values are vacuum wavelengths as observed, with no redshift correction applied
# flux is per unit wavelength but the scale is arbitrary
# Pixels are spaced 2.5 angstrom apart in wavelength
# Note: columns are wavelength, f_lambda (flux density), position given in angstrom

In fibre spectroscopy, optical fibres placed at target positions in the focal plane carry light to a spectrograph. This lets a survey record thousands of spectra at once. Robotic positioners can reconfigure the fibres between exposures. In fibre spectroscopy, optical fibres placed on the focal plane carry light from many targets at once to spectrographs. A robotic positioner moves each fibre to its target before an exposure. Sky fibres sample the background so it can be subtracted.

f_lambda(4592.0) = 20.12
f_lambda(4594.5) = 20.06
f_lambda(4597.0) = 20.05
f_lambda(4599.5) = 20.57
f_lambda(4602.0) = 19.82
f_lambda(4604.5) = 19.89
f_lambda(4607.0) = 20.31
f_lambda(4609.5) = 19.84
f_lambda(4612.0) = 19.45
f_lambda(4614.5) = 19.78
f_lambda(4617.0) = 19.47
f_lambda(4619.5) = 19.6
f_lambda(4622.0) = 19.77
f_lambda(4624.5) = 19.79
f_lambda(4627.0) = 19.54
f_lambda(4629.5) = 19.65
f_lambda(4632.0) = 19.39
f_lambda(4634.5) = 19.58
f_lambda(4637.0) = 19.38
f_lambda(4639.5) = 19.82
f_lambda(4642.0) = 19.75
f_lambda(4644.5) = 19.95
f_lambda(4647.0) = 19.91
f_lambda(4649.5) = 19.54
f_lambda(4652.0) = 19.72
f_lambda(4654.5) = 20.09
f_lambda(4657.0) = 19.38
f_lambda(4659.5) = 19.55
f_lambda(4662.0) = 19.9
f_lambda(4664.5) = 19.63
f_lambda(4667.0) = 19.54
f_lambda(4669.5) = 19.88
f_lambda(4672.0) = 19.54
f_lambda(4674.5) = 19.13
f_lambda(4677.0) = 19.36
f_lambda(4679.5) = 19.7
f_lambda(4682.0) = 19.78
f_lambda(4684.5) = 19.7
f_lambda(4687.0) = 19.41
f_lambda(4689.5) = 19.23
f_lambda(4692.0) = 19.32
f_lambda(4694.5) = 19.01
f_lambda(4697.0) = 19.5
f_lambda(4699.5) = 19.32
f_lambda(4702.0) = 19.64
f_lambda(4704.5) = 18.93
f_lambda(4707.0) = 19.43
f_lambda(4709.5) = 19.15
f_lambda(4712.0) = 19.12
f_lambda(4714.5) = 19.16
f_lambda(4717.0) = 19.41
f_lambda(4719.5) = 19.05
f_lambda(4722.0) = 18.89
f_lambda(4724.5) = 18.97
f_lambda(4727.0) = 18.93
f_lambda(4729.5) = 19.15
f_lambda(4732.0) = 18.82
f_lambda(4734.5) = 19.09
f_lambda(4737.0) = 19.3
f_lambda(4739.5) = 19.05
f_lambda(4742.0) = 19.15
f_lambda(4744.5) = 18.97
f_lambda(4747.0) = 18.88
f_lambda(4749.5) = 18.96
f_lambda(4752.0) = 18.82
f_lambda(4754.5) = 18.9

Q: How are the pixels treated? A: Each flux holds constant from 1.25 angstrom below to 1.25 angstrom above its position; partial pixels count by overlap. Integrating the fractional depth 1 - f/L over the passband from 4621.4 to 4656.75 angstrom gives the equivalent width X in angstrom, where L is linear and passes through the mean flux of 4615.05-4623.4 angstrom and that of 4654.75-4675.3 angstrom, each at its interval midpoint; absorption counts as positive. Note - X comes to -0.1 angstrom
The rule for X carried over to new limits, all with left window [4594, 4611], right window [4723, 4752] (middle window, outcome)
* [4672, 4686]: -0.04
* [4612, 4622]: 0.17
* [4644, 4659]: -0.04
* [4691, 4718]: 0.00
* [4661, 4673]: -0.08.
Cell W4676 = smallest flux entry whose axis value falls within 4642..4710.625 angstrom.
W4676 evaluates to 18.93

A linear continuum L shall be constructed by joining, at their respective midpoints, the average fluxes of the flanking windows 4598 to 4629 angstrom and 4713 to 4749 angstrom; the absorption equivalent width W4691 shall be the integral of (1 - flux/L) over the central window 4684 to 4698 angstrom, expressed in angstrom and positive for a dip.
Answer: 0.0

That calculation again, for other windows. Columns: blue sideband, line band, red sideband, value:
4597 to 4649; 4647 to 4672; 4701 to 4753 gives -0.2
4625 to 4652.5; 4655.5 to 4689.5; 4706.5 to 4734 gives -0.3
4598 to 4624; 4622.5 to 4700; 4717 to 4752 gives -0.3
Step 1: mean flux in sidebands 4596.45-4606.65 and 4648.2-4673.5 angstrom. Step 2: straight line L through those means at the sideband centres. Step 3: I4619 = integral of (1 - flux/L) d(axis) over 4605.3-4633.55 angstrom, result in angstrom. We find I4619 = 0.40 angstrom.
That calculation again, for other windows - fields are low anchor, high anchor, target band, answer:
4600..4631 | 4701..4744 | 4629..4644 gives 0.02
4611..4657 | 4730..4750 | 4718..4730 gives 0.08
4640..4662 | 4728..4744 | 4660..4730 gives 0.19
